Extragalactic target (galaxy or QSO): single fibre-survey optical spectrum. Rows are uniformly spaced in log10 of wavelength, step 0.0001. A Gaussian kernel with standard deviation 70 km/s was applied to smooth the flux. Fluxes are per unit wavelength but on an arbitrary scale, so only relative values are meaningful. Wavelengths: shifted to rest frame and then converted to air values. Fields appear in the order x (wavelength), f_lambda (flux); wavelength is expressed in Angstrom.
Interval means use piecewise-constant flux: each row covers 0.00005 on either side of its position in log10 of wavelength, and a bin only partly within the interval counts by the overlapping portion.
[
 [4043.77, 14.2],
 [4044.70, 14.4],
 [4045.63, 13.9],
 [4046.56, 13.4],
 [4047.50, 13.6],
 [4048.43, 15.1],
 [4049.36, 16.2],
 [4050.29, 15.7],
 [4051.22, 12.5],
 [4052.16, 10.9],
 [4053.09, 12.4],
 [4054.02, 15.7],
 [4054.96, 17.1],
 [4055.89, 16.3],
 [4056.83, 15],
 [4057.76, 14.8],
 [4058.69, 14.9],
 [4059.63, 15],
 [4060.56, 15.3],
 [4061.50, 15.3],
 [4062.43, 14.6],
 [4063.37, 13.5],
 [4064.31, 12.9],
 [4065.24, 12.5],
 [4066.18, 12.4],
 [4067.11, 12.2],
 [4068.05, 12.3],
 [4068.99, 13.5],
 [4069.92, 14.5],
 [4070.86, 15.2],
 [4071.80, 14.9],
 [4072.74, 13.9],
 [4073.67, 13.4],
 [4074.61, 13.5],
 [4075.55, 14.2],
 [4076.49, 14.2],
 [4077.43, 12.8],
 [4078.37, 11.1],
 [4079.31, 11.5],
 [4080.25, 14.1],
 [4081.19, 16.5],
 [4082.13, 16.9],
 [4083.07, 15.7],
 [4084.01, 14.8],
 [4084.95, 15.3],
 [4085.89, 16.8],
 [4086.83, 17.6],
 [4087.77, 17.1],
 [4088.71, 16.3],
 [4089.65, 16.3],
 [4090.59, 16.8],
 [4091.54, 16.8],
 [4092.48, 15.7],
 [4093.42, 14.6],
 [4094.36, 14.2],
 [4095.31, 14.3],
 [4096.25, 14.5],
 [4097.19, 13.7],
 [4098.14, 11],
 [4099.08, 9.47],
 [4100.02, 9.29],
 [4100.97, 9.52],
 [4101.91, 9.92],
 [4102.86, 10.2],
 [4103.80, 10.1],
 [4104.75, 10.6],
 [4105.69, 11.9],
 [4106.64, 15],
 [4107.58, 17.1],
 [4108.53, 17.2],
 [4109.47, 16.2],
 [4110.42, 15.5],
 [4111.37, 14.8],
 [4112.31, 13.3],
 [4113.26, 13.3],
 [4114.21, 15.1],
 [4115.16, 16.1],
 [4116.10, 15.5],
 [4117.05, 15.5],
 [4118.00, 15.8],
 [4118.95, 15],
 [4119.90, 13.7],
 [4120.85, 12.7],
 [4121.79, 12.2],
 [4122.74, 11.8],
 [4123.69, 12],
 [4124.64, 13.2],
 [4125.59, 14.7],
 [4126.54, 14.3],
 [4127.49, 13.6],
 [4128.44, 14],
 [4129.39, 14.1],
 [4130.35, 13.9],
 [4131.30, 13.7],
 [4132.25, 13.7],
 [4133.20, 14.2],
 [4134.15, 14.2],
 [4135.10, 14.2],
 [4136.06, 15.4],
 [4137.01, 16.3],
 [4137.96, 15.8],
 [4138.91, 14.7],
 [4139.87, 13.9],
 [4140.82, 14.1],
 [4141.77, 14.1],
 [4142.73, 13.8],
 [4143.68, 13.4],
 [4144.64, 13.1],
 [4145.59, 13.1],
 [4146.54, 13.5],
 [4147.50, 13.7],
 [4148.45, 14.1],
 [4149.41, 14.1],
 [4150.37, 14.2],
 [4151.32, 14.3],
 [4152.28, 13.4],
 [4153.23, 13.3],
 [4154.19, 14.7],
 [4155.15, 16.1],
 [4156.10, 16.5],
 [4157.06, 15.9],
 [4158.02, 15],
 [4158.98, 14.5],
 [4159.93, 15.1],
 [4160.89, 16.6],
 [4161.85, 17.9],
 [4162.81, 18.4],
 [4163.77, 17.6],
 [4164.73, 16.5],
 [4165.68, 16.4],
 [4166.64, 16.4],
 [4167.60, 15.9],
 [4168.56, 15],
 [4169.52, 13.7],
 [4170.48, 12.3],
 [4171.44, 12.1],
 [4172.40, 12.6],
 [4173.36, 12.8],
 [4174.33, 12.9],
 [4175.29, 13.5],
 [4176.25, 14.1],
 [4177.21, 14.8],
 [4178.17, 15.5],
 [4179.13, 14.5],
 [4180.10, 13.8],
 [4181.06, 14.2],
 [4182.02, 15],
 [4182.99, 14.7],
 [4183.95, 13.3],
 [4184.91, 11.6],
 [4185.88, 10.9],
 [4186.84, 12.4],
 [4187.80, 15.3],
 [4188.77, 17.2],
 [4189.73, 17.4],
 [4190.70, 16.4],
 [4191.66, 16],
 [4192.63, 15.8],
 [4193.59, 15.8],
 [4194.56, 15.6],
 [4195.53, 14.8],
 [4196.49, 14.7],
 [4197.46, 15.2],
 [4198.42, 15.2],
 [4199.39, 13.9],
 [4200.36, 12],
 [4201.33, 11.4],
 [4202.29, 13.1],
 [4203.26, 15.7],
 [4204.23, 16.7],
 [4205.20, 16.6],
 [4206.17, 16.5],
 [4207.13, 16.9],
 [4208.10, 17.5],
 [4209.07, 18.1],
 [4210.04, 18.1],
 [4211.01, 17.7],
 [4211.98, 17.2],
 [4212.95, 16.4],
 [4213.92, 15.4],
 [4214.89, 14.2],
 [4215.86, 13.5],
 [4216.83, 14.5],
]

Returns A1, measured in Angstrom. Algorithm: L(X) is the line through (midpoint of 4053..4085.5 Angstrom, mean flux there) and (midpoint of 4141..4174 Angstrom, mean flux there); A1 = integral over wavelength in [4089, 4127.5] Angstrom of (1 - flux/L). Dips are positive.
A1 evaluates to 1.9 Angstrom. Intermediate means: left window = 14.3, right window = 14.7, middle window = 13.7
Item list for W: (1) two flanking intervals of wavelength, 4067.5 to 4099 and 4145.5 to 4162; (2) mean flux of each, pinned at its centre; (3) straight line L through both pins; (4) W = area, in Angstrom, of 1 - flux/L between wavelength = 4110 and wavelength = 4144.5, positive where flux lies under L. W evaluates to 1.17 Angstrom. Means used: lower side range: 14.6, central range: 14.2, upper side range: 14.8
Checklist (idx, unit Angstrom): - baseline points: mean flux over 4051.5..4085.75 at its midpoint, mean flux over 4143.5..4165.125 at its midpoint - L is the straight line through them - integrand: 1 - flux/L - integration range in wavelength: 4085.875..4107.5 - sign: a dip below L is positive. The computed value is 1.32 Angstrom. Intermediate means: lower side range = 14.2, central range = 13.5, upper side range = 15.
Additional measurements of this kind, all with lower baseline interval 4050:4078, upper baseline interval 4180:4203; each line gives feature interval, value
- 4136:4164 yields -1.09 Angstrom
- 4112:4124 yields 0.13 Angstrom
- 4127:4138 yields -0.10 Angstrom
